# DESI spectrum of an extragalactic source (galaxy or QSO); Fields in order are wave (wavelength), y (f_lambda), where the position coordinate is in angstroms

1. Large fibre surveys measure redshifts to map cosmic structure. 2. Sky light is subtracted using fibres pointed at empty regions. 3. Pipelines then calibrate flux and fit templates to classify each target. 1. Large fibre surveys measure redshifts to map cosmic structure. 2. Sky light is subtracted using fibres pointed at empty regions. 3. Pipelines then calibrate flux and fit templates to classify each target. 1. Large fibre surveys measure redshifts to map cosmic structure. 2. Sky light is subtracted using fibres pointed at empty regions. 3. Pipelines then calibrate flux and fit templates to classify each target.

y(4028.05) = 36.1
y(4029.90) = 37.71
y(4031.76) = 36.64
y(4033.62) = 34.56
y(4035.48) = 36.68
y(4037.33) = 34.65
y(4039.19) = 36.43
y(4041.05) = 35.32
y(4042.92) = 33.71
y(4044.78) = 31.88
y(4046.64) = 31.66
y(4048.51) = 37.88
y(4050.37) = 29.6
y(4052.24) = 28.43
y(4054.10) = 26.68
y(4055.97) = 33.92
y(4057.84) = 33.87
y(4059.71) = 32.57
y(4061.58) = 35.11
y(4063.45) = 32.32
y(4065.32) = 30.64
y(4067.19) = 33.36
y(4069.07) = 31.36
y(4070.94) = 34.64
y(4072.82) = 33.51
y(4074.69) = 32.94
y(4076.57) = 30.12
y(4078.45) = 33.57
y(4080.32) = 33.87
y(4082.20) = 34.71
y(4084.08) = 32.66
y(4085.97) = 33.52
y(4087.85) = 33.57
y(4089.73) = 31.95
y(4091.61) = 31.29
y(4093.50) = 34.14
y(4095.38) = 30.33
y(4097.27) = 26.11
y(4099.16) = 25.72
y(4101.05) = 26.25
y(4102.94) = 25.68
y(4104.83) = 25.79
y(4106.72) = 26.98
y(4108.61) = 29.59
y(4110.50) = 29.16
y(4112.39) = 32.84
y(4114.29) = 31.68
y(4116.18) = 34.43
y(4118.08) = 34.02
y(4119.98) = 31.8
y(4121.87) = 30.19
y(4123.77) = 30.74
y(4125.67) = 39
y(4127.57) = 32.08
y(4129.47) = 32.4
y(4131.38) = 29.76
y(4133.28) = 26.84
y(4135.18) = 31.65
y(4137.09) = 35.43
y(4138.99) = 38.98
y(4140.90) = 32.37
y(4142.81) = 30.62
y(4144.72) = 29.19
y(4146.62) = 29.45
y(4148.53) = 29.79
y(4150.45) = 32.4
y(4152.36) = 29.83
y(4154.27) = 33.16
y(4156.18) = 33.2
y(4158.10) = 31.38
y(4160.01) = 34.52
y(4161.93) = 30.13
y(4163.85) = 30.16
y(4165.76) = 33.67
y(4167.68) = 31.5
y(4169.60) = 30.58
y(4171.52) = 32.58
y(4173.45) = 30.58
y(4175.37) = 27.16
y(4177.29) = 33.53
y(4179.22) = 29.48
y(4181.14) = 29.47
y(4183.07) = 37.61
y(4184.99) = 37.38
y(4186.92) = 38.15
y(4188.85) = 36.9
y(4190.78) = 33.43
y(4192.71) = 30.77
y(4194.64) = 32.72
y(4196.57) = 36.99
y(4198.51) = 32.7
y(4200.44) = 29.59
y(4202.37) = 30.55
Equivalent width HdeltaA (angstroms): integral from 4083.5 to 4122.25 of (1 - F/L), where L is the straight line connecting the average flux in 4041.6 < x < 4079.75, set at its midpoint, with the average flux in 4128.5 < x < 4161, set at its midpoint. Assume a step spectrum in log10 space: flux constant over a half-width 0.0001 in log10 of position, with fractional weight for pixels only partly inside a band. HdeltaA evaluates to 2.1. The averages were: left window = 32.4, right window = 31.8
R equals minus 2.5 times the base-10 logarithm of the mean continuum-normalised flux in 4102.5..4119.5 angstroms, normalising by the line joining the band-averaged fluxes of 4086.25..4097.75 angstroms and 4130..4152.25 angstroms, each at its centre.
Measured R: 0.047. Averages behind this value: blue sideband 31.6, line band 30.2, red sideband 31.4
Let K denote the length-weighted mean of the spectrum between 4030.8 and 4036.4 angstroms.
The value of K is 35.9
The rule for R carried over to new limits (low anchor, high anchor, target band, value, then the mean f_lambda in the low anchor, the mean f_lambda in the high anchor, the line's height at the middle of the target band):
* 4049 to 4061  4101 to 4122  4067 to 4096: -0.075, 31.2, 30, 30.7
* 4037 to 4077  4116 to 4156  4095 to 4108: 0.213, 32.8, 32.1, 32.4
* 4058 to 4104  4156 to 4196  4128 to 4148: 0.021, 31.7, 32.6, 32.3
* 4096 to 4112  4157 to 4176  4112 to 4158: -0.104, 27.2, 31.3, 29.2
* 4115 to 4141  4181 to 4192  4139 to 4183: 0.102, 32.8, 35.8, 34.5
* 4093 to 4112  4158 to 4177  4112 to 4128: -0.145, 28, 31.3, 28.9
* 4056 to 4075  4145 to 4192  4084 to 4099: 0.053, 33.1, 32.3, 32.9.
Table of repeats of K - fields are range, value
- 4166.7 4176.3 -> 30.5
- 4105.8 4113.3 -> 29.7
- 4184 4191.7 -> 36.5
